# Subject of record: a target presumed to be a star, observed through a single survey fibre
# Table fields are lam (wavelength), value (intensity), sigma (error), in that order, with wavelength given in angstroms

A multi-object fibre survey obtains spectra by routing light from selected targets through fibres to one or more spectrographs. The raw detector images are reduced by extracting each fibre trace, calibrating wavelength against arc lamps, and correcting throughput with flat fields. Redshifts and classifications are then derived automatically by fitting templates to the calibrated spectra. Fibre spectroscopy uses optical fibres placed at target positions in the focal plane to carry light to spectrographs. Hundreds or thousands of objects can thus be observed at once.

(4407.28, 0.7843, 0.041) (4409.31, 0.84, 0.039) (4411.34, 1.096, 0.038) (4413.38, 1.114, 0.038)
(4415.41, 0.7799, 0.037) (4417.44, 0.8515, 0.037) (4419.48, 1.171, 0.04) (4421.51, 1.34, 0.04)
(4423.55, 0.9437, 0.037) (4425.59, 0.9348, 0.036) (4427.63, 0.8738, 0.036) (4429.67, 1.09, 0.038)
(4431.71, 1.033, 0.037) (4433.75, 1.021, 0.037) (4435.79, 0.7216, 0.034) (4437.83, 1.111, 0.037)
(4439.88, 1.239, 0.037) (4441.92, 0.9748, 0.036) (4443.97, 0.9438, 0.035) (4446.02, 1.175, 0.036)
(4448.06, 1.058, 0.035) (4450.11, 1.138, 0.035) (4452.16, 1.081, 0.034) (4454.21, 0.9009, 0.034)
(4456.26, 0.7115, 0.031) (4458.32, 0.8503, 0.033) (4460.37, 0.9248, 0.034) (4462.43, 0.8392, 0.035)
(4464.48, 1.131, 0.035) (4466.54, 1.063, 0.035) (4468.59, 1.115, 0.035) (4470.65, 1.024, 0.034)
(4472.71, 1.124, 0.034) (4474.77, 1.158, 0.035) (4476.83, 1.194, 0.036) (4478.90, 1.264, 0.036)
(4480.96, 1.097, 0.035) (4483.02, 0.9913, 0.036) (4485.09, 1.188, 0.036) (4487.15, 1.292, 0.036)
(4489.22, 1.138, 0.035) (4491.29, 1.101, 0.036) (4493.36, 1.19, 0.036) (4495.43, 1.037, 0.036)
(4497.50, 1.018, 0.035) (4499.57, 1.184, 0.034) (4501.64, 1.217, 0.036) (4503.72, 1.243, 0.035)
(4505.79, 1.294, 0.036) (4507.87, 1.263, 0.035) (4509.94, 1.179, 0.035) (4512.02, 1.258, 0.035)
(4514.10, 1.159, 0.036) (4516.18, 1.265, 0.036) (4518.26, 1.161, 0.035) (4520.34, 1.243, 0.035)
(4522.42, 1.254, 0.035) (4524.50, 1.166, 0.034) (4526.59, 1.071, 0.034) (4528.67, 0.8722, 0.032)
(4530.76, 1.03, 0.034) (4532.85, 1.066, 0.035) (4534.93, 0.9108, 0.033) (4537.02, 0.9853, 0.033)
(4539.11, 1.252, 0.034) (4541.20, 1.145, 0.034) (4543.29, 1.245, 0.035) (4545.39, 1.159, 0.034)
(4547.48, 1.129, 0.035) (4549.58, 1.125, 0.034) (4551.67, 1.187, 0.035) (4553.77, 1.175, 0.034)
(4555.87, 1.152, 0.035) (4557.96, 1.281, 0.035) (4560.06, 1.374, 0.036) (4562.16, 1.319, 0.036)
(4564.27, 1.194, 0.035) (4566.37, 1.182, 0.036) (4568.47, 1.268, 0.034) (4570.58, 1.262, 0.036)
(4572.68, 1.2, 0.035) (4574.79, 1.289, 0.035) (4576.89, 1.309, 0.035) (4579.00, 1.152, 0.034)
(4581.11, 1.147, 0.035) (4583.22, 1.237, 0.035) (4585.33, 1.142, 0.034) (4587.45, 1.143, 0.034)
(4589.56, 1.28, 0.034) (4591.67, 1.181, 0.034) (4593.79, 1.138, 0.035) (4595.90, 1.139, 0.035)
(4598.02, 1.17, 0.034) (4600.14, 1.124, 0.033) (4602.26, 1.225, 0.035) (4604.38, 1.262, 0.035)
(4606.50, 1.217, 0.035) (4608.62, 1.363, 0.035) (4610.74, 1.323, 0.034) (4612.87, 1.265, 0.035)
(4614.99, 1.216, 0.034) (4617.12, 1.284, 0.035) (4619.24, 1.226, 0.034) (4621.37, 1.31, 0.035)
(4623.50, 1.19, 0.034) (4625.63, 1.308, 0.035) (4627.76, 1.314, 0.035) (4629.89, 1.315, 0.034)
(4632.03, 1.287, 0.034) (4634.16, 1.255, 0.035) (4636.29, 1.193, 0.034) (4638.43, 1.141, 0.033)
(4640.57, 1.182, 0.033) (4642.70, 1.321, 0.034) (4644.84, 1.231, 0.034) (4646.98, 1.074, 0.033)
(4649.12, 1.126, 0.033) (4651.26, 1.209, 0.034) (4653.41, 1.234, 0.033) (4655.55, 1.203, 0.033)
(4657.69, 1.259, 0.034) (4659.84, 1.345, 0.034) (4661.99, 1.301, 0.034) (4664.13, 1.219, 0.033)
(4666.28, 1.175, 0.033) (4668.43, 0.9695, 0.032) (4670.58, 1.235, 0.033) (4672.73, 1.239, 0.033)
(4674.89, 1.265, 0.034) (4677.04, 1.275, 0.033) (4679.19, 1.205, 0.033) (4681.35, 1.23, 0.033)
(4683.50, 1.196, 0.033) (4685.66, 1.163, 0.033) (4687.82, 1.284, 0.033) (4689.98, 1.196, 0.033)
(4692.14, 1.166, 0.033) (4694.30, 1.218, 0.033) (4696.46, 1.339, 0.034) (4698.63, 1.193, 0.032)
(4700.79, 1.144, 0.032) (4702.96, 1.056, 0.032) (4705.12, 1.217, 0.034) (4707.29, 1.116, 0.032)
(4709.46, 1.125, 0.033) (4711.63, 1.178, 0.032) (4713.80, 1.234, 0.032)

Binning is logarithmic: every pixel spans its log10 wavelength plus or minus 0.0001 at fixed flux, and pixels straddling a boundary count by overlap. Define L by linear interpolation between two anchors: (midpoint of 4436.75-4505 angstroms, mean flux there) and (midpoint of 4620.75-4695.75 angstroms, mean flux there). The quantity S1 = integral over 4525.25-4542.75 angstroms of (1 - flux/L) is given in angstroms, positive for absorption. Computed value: 1.3 angstroms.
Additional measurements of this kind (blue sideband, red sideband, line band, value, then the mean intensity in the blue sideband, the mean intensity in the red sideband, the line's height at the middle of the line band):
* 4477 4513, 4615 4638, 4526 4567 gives 2.2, 1.17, 1.26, 1.21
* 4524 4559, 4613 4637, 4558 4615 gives -1.6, 1.11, 1.26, 1.2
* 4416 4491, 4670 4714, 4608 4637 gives -2.9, 1.05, 1.2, 1.16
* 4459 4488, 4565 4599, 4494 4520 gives -1.4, 1.1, 1.2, 1.13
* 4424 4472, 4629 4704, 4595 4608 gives -0.5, 0.998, 1.21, 1.15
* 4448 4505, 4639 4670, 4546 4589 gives -2.6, 1.08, 1.2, 1.14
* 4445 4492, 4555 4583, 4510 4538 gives 1.2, 1.07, 1.24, 1.16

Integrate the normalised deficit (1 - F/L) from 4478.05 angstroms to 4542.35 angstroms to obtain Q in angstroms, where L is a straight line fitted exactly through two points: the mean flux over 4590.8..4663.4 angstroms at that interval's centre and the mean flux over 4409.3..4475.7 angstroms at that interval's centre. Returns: -3.10 angstroms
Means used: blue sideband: 1.01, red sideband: 1.23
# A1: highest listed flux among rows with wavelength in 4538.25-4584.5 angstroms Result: 1.374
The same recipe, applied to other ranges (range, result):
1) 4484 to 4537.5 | 1.294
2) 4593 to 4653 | 1.363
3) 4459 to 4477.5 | 1.194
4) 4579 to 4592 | 1.28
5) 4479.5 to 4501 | 1.292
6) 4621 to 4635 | 1.315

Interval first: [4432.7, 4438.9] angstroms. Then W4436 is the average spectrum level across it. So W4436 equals 0.954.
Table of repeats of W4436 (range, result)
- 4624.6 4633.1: 1.31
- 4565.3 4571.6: 1.24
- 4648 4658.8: 1.21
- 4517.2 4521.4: 1.2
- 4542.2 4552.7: 1.17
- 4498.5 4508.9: 1.24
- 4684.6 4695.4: 1.21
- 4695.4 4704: 1.18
